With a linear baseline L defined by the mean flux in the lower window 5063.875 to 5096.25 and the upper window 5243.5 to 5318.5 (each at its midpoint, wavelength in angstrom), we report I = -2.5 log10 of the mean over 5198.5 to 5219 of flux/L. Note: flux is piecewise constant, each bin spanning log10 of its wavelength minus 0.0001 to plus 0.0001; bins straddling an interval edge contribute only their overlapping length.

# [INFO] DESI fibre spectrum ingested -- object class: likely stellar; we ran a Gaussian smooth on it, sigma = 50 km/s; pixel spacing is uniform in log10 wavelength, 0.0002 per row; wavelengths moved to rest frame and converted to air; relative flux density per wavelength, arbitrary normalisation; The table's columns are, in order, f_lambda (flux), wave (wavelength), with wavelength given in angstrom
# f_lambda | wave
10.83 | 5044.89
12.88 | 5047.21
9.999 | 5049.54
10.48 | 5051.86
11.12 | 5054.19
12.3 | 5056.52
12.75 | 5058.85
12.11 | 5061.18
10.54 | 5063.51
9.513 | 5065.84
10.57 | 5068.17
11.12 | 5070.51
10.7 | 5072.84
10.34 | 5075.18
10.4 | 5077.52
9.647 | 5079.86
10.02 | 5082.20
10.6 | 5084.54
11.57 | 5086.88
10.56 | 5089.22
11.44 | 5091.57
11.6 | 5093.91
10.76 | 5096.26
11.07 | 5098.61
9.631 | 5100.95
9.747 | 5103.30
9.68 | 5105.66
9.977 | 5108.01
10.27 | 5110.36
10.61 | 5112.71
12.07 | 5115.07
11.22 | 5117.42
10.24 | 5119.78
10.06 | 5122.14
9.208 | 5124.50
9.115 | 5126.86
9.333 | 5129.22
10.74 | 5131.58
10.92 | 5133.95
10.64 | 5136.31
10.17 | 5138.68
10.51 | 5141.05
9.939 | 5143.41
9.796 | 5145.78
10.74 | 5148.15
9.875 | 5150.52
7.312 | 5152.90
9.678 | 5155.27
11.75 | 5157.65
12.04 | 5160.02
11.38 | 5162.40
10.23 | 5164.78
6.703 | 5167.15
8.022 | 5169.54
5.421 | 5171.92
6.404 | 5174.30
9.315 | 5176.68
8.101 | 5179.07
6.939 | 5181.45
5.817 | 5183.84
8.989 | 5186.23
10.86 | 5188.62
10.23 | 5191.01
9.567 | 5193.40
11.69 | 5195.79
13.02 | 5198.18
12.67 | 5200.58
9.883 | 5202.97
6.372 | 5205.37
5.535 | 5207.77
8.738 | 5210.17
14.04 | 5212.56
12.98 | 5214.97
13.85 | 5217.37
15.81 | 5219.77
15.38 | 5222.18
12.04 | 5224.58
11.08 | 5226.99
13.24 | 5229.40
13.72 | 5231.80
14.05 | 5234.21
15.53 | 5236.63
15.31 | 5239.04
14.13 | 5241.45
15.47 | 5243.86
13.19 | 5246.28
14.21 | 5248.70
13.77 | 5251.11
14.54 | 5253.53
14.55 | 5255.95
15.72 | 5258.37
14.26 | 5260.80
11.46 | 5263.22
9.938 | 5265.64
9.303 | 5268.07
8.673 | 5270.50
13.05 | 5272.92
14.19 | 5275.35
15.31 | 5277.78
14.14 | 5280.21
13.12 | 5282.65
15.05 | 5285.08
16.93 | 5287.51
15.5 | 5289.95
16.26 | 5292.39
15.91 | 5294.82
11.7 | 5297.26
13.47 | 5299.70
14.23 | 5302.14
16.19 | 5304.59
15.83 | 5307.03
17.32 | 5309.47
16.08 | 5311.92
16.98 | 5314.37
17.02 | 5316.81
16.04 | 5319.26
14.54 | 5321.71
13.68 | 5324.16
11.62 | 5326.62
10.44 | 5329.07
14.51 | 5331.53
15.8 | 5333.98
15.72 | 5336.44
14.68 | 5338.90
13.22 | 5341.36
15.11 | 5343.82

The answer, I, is 0.21 mag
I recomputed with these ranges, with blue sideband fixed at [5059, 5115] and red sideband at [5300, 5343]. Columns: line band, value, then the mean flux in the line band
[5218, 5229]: -0.04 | 13.6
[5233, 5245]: -0.12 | 14.9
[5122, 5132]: 0.18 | 9.58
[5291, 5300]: 0.00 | 14.4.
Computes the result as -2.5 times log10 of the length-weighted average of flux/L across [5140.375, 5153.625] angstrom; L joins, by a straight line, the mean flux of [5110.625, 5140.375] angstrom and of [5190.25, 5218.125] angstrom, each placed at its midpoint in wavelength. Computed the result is 0.07 mag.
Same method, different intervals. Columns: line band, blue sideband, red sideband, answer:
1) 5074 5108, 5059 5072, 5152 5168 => 0.020 mag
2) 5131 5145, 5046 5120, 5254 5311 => 0.121 mag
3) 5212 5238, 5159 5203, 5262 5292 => -0.240 mag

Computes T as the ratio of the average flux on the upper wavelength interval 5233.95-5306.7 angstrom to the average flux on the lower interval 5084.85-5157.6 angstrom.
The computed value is 1.4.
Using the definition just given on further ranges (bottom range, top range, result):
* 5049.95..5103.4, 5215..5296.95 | 1.28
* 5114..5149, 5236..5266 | 1.37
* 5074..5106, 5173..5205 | 0.89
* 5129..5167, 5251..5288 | 1.30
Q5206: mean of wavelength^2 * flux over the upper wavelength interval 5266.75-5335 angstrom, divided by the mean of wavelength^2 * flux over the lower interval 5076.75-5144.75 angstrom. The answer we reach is 1.49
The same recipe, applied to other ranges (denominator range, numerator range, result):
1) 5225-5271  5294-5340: 1.14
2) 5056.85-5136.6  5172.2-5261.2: 1.18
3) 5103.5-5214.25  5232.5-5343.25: 1.55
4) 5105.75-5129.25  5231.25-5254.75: 1.48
